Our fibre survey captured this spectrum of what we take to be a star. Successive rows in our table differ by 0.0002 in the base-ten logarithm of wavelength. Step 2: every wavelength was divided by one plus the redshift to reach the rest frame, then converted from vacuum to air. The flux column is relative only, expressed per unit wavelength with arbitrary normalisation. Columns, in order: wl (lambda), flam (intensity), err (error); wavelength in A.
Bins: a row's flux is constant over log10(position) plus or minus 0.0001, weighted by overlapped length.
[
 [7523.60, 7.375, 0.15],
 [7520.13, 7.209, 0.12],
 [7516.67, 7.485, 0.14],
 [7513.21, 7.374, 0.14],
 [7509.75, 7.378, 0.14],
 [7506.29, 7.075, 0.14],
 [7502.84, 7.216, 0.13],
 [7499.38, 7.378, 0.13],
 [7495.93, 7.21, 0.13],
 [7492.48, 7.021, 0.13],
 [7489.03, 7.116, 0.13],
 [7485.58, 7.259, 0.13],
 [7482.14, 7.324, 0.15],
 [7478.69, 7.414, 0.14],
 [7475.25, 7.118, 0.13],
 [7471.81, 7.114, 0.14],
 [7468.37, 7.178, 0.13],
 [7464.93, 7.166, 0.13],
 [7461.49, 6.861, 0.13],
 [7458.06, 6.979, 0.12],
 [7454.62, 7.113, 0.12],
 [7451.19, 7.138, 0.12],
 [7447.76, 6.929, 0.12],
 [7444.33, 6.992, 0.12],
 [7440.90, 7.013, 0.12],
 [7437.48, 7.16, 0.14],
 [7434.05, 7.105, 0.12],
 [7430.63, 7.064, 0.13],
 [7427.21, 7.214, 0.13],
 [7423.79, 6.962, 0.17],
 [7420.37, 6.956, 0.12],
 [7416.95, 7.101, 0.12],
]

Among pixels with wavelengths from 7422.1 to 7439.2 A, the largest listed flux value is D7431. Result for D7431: 7.214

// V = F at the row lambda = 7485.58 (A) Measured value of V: 7.259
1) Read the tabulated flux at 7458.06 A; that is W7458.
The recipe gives 6.979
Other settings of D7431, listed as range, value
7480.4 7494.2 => 7.324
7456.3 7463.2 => 6.979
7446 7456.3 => 7.138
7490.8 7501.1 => 7.378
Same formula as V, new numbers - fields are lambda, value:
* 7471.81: 7.114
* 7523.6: 7.375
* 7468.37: 7.178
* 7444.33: 6.992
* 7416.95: 7.101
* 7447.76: 6.929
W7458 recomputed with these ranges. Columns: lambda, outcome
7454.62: 7.113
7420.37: 6.956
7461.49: 6.861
